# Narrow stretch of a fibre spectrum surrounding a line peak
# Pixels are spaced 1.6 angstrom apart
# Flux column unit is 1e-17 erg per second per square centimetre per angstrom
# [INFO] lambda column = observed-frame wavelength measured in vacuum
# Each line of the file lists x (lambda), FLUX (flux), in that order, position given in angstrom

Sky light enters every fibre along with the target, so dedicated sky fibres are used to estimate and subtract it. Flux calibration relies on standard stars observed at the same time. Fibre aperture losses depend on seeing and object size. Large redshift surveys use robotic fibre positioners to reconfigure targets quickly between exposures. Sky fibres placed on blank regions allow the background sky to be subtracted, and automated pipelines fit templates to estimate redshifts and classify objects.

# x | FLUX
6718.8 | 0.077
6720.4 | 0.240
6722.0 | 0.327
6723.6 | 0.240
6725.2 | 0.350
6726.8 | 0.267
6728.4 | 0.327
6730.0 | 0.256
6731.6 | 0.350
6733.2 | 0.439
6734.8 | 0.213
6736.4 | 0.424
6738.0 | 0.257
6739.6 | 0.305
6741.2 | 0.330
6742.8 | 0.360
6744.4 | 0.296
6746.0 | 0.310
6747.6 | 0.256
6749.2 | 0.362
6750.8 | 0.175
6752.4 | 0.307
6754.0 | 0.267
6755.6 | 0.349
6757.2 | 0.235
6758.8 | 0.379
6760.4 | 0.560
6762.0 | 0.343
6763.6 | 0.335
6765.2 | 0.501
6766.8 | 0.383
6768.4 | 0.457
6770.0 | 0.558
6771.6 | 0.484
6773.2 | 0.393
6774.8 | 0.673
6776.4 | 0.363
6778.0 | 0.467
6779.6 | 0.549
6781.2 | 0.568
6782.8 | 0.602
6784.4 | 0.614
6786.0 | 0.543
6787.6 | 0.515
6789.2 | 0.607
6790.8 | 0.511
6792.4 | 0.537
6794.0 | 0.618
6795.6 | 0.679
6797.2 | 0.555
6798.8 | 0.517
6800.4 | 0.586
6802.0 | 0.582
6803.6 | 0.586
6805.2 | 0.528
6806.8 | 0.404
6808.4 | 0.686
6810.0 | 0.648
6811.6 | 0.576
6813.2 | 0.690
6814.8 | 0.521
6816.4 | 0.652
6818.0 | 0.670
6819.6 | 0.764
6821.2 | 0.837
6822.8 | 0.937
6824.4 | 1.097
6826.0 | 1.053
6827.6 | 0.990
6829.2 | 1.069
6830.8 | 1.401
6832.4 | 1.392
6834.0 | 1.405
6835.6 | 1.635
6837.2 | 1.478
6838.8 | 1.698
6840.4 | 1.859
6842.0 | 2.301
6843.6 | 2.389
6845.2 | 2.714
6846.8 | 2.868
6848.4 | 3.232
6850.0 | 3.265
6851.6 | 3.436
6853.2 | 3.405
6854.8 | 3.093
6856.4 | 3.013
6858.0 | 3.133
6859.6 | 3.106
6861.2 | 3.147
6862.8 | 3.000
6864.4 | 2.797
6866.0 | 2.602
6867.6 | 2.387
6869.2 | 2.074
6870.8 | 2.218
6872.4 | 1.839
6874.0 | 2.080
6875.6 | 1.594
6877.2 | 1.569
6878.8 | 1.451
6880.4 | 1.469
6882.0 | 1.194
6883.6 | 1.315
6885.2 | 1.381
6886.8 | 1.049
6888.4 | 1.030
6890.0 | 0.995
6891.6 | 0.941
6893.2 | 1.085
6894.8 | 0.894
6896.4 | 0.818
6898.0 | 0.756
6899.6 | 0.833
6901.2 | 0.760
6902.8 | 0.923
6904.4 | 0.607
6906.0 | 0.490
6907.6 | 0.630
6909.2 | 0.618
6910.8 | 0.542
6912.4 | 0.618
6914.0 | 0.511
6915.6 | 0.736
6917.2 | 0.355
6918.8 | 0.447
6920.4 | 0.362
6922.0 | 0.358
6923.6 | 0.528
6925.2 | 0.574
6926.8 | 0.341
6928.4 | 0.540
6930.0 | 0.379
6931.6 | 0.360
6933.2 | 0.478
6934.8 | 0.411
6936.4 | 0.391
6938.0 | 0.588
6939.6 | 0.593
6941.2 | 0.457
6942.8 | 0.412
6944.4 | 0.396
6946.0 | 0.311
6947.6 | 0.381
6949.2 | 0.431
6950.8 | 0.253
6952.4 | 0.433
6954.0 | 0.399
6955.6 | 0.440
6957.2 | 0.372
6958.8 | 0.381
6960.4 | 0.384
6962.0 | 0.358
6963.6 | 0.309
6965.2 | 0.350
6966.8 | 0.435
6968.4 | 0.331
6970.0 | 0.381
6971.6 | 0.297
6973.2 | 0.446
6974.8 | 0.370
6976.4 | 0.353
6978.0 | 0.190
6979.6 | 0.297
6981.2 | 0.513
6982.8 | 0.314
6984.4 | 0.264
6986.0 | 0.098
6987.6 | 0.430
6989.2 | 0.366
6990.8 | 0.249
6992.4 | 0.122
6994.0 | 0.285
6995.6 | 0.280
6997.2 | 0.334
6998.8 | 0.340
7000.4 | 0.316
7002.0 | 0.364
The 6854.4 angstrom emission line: C IV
